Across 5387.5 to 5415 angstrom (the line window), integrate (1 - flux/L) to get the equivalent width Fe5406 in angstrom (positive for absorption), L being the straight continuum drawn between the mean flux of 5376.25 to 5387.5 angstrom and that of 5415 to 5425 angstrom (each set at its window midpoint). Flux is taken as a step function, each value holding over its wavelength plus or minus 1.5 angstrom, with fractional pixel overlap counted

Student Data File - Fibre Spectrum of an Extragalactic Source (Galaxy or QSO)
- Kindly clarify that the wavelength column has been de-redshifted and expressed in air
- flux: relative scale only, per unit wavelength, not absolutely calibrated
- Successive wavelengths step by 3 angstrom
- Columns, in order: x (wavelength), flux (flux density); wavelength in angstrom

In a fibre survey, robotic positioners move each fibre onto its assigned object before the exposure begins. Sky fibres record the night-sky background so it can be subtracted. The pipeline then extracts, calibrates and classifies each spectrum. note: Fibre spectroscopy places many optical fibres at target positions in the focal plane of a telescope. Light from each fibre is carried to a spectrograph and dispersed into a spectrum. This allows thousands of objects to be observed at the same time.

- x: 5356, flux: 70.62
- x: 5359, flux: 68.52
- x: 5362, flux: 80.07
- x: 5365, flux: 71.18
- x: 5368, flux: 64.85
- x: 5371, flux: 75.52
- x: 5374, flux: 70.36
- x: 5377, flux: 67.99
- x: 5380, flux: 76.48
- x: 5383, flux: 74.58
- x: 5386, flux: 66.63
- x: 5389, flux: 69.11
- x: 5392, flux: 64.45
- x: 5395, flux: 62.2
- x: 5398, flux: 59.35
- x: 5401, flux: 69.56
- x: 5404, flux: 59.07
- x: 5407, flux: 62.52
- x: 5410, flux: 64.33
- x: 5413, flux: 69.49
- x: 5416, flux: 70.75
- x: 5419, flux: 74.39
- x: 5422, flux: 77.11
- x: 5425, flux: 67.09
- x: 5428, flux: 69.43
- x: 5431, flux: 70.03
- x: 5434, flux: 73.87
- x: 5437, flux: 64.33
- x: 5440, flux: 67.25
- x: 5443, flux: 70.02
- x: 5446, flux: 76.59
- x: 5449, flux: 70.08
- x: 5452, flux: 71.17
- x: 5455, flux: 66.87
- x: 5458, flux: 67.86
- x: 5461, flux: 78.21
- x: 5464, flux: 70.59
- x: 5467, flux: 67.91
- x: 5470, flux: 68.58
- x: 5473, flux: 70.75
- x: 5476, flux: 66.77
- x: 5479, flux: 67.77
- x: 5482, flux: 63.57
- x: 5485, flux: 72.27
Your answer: 3.0 angstrom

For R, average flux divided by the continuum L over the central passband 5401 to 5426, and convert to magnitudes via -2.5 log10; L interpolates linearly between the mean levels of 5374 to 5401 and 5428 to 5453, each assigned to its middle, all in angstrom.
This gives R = 0.01 mag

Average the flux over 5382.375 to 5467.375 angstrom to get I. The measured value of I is 68.7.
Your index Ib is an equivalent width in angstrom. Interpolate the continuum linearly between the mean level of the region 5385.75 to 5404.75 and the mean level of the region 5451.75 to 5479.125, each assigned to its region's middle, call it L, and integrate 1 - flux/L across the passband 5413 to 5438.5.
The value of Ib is -1.6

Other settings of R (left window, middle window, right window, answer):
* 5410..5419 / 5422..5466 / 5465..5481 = -0.022 mag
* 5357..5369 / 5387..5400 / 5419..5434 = 0.118 mag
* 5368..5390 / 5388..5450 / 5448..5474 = 0.040 mag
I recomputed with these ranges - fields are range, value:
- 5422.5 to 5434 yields 70.2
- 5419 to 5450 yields 70.8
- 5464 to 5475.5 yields 69.1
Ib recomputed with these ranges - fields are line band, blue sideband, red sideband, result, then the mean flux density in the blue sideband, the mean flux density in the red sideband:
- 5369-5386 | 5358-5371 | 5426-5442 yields -0.2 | 71.8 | 69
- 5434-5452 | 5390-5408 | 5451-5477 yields -0.7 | 63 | 69.9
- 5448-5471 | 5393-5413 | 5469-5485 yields -1.2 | 63.4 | 67.9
